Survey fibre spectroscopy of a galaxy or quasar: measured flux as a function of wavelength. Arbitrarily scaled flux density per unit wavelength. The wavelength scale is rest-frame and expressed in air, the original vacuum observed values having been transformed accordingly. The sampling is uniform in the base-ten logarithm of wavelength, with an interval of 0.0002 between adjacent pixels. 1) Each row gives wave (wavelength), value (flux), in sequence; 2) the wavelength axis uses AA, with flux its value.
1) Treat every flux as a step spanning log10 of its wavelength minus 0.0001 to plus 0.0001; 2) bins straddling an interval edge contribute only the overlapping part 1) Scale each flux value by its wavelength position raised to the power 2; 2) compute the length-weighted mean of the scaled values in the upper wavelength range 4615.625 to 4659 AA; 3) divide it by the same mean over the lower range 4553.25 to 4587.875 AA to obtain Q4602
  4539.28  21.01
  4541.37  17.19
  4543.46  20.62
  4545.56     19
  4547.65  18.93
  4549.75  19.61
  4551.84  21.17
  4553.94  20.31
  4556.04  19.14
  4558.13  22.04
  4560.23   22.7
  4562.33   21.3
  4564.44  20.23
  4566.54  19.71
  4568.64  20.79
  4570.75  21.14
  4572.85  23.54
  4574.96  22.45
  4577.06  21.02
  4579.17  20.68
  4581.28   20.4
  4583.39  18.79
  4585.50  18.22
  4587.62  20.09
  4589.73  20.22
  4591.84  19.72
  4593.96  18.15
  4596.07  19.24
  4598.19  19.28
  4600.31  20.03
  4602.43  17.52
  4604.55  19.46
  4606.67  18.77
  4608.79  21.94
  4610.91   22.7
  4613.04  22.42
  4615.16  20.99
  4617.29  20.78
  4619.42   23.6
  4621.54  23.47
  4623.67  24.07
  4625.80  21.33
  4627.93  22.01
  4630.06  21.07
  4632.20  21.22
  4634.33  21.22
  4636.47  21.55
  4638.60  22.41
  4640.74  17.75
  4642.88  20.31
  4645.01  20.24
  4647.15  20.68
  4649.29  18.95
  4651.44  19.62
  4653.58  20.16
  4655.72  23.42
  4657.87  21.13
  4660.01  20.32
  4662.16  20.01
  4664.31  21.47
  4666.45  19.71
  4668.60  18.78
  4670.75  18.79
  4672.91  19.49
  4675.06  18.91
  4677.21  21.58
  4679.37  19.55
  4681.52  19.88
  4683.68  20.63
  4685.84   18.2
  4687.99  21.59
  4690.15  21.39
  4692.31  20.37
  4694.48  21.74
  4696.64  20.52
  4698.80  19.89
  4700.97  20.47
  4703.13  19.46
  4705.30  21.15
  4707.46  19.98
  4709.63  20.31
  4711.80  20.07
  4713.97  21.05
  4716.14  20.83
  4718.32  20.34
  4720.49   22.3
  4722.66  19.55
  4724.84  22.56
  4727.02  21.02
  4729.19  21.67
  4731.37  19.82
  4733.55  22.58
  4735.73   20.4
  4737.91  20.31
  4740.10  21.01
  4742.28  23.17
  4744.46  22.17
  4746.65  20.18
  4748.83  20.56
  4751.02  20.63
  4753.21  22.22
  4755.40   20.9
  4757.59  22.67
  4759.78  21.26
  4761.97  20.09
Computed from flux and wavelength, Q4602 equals 1.1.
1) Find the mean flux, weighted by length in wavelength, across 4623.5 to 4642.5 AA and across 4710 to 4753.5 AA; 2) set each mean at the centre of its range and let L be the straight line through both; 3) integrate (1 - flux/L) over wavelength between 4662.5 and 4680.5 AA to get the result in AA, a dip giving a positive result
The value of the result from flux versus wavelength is 1.2 AA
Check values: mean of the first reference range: 21.2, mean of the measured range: 19.8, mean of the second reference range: 21.1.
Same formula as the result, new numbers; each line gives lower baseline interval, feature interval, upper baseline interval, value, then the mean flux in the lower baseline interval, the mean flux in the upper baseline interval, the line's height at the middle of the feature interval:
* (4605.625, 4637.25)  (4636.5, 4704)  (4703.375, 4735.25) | 3.45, 21.8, 20.9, 21.4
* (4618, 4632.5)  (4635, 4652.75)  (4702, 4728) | 1.49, 22.4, 20.7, 22.1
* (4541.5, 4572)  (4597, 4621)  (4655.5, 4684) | -0.53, 20.4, 20.2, 20.3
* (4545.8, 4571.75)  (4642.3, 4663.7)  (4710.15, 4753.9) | 0.34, 20.5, 21.1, 20.8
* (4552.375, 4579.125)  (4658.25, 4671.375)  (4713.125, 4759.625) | 0.78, 21.2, 21.2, 21.2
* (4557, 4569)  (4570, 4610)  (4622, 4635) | 2.65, 21.1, 21.9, 21.5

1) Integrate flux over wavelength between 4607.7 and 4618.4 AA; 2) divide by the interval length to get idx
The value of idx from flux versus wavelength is 21.8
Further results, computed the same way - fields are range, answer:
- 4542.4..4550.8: 19.5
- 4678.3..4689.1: 20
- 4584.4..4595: 19.3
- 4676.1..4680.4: 20.6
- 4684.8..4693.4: 20.4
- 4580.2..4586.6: 19.1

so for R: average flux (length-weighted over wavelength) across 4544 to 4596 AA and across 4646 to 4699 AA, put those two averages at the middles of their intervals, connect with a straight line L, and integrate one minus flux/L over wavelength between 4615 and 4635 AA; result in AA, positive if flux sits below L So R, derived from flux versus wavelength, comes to -1.7 AA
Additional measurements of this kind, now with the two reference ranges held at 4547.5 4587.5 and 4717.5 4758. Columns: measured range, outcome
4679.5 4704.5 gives 0.88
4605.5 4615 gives -0.26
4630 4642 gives 0.03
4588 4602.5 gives 1.00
